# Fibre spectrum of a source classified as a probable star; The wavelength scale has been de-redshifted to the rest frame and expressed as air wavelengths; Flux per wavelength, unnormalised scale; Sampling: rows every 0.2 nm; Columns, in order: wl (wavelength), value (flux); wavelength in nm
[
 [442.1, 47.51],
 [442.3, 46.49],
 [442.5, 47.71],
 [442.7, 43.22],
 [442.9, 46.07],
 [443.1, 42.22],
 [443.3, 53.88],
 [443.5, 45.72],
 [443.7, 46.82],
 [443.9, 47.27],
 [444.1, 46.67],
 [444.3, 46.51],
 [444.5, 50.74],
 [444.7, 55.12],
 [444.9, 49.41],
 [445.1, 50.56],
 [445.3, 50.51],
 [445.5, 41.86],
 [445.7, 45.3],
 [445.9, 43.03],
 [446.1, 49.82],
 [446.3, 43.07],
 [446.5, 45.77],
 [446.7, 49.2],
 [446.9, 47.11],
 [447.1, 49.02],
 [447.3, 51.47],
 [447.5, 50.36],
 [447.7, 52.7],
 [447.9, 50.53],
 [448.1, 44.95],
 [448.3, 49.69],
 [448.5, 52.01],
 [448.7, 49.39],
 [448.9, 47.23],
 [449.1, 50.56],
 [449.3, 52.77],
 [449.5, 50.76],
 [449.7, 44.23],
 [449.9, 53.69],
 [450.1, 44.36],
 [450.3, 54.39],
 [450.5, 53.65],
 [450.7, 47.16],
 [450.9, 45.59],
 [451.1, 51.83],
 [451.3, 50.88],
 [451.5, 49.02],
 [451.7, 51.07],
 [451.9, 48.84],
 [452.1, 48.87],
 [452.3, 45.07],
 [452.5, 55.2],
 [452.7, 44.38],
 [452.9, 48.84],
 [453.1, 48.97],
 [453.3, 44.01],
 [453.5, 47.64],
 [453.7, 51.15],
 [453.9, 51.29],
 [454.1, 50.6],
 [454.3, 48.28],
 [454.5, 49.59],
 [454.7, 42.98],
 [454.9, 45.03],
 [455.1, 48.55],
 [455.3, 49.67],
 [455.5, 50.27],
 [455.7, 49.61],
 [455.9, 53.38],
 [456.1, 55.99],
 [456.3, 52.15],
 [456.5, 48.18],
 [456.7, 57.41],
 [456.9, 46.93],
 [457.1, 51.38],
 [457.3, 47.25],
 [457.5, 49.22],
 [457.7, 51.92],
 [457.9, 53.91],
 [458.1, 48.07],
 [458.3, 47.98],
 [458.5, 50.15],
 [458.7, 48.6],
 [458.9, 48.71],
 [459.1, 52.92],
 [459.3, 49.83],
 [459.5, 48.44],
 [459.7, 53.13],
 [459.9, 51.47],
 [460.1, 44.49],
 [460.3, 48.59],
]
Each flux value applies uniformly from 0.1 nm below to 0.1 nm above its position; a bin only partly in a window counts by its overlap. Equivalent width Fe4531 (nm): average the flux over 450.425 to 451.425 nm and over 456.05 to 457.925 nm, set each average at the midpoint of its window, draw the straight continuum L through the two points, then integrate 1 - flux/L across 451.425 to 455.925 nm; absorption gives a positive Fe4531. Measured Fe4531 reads 0.15 nm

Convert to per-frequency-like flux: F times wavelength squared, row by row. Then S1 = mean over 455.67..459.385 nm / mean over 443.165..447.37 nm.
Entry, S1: 1.1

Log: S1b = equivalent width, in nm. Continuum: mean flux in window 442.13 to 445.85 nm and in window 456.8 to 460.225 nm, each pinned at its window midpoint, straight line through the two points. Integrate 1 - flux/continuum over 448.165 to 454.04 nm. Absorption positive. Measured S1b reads -0.10 nm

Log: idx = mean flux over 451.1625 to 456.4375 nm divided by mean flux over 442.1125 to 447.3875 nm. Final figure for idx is 1.04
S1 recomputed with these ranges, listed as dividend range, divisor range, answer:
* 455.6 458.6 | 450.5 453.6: 1.07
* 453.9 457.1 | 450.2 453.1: 1.03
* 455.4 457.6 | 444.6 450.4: 1.09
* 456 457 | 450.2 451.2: 1.06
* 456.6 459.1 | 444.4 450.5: 1.07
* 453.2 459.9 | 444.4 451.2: 1.06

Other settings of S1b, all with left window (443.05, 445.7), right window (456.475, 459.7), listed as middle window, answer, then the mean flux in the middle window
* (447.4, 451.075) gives -0.06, 49.7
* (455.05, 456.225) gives -0.04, 51.4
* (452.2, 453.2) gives 0.02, 48.5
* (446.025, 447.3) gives 0.03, 47.6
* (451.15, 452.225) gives -0.01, 49.7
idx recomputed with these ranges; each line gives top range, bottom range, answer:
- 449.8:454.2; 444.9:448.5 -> 1.03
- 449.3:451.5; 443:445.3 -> 1.02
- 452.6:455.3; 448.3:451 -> 0.96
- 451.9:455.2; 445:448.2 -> 1.01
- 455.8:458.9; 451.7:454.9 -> 1.05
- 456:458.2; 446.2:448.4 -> 1.05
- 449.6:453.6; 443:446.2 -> 1.02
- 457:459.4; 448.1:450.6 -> 1.00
